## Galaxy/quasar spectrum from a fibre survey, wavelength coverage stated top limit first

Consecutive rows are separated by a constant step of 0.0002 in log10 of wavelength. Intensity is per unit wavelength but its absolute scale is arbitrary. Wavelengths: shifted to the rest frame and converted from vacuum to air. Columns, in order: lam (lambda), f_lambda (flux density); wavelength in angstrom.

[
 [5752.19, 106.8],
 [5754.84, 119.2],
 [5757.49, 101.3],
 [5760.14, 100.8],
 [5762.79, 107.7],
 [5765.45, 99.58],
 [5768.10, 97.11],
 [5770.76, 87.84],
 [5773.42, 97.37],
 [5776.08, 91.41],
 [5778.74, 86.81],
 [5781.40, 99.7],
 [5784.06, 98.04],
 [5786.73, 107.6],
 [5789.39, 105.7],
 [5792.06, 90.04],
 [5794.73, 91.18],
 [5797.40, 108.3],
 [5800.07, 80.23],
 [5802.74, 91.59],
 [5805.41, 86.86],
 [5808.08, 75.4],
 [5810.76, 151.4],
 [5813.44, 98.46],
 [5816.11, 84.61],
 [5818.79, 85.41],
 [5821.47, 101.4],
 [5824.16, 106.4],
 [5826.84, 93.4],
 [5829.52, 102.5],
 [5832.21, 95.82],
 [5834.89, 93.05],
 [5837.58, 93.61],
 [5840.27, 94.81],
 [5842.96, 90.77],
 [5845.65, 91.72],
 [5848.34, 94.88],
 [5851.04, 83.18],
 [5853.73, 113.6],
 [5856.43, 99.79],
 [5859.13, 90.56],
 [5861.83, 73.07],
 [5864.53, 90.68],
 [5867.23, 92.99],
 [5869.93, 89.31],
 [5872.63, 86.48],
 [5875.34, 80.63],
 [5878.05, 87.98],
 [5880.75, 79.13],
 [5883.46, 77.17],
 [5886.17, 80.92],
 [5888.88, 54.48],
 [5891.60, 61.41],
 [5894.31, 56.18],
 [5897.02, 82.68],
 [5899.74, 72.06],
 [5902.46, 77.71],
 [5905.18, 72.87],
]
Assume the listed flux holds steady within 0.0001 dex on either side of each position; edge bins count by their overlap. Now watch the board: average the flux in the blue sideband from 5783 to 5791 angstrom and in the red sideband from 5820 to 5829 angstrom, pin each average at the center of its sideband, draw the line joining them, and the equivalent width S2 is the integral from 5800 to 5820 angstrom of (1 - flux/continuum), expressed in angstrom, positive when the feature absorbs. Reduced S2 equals 1.3 angstrom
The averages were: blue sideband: 103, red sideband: 100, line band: 95.2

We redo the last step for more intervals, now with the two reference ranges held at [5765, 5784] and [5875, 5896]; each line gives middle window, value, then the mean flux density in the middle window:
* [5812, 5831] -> -2.58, 96.3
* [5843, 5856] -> -2.70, 95.6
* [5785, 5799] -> -1.44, 100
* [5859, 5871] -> -1.71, 87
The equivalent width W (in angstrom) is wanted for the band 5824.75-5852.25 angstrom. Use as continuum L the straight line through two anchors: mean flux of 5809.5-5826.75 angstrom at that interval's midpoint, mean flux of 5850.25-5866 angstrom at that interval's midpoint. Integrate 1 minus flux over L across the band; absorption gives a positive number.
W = 1.1 angstrom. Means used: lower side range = 104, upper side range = 92.1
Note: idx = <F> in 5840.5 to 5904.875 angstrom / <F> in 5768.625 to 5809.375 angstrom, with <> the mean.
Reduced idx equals 0.9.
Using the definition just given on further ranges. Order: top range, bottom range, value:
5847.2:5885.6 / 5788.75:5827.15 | 0.91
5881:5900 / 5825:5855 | 0.73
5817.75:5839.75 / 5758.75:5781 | 1.00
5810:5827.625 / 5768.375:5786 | 1.08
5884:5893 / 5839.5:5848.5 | 0.72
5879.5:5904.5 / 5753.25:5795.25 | 0.72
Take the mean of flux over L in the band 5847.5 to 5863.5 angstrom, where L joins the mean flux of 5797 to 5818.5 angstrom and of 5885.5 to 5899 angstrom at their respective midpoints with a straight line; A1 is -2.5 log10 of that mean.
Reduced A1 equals -0.162 mag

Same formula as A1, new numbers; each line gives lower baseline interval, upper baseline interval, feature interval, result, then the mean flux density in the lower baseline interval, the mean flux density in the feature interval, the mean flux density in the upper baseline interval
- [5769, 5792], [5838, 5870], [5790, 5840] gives -0.02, 96.4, 96.2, 92.3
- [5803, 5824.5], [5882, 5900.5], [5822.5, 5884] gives -0.10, 98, 91.6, 69.2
